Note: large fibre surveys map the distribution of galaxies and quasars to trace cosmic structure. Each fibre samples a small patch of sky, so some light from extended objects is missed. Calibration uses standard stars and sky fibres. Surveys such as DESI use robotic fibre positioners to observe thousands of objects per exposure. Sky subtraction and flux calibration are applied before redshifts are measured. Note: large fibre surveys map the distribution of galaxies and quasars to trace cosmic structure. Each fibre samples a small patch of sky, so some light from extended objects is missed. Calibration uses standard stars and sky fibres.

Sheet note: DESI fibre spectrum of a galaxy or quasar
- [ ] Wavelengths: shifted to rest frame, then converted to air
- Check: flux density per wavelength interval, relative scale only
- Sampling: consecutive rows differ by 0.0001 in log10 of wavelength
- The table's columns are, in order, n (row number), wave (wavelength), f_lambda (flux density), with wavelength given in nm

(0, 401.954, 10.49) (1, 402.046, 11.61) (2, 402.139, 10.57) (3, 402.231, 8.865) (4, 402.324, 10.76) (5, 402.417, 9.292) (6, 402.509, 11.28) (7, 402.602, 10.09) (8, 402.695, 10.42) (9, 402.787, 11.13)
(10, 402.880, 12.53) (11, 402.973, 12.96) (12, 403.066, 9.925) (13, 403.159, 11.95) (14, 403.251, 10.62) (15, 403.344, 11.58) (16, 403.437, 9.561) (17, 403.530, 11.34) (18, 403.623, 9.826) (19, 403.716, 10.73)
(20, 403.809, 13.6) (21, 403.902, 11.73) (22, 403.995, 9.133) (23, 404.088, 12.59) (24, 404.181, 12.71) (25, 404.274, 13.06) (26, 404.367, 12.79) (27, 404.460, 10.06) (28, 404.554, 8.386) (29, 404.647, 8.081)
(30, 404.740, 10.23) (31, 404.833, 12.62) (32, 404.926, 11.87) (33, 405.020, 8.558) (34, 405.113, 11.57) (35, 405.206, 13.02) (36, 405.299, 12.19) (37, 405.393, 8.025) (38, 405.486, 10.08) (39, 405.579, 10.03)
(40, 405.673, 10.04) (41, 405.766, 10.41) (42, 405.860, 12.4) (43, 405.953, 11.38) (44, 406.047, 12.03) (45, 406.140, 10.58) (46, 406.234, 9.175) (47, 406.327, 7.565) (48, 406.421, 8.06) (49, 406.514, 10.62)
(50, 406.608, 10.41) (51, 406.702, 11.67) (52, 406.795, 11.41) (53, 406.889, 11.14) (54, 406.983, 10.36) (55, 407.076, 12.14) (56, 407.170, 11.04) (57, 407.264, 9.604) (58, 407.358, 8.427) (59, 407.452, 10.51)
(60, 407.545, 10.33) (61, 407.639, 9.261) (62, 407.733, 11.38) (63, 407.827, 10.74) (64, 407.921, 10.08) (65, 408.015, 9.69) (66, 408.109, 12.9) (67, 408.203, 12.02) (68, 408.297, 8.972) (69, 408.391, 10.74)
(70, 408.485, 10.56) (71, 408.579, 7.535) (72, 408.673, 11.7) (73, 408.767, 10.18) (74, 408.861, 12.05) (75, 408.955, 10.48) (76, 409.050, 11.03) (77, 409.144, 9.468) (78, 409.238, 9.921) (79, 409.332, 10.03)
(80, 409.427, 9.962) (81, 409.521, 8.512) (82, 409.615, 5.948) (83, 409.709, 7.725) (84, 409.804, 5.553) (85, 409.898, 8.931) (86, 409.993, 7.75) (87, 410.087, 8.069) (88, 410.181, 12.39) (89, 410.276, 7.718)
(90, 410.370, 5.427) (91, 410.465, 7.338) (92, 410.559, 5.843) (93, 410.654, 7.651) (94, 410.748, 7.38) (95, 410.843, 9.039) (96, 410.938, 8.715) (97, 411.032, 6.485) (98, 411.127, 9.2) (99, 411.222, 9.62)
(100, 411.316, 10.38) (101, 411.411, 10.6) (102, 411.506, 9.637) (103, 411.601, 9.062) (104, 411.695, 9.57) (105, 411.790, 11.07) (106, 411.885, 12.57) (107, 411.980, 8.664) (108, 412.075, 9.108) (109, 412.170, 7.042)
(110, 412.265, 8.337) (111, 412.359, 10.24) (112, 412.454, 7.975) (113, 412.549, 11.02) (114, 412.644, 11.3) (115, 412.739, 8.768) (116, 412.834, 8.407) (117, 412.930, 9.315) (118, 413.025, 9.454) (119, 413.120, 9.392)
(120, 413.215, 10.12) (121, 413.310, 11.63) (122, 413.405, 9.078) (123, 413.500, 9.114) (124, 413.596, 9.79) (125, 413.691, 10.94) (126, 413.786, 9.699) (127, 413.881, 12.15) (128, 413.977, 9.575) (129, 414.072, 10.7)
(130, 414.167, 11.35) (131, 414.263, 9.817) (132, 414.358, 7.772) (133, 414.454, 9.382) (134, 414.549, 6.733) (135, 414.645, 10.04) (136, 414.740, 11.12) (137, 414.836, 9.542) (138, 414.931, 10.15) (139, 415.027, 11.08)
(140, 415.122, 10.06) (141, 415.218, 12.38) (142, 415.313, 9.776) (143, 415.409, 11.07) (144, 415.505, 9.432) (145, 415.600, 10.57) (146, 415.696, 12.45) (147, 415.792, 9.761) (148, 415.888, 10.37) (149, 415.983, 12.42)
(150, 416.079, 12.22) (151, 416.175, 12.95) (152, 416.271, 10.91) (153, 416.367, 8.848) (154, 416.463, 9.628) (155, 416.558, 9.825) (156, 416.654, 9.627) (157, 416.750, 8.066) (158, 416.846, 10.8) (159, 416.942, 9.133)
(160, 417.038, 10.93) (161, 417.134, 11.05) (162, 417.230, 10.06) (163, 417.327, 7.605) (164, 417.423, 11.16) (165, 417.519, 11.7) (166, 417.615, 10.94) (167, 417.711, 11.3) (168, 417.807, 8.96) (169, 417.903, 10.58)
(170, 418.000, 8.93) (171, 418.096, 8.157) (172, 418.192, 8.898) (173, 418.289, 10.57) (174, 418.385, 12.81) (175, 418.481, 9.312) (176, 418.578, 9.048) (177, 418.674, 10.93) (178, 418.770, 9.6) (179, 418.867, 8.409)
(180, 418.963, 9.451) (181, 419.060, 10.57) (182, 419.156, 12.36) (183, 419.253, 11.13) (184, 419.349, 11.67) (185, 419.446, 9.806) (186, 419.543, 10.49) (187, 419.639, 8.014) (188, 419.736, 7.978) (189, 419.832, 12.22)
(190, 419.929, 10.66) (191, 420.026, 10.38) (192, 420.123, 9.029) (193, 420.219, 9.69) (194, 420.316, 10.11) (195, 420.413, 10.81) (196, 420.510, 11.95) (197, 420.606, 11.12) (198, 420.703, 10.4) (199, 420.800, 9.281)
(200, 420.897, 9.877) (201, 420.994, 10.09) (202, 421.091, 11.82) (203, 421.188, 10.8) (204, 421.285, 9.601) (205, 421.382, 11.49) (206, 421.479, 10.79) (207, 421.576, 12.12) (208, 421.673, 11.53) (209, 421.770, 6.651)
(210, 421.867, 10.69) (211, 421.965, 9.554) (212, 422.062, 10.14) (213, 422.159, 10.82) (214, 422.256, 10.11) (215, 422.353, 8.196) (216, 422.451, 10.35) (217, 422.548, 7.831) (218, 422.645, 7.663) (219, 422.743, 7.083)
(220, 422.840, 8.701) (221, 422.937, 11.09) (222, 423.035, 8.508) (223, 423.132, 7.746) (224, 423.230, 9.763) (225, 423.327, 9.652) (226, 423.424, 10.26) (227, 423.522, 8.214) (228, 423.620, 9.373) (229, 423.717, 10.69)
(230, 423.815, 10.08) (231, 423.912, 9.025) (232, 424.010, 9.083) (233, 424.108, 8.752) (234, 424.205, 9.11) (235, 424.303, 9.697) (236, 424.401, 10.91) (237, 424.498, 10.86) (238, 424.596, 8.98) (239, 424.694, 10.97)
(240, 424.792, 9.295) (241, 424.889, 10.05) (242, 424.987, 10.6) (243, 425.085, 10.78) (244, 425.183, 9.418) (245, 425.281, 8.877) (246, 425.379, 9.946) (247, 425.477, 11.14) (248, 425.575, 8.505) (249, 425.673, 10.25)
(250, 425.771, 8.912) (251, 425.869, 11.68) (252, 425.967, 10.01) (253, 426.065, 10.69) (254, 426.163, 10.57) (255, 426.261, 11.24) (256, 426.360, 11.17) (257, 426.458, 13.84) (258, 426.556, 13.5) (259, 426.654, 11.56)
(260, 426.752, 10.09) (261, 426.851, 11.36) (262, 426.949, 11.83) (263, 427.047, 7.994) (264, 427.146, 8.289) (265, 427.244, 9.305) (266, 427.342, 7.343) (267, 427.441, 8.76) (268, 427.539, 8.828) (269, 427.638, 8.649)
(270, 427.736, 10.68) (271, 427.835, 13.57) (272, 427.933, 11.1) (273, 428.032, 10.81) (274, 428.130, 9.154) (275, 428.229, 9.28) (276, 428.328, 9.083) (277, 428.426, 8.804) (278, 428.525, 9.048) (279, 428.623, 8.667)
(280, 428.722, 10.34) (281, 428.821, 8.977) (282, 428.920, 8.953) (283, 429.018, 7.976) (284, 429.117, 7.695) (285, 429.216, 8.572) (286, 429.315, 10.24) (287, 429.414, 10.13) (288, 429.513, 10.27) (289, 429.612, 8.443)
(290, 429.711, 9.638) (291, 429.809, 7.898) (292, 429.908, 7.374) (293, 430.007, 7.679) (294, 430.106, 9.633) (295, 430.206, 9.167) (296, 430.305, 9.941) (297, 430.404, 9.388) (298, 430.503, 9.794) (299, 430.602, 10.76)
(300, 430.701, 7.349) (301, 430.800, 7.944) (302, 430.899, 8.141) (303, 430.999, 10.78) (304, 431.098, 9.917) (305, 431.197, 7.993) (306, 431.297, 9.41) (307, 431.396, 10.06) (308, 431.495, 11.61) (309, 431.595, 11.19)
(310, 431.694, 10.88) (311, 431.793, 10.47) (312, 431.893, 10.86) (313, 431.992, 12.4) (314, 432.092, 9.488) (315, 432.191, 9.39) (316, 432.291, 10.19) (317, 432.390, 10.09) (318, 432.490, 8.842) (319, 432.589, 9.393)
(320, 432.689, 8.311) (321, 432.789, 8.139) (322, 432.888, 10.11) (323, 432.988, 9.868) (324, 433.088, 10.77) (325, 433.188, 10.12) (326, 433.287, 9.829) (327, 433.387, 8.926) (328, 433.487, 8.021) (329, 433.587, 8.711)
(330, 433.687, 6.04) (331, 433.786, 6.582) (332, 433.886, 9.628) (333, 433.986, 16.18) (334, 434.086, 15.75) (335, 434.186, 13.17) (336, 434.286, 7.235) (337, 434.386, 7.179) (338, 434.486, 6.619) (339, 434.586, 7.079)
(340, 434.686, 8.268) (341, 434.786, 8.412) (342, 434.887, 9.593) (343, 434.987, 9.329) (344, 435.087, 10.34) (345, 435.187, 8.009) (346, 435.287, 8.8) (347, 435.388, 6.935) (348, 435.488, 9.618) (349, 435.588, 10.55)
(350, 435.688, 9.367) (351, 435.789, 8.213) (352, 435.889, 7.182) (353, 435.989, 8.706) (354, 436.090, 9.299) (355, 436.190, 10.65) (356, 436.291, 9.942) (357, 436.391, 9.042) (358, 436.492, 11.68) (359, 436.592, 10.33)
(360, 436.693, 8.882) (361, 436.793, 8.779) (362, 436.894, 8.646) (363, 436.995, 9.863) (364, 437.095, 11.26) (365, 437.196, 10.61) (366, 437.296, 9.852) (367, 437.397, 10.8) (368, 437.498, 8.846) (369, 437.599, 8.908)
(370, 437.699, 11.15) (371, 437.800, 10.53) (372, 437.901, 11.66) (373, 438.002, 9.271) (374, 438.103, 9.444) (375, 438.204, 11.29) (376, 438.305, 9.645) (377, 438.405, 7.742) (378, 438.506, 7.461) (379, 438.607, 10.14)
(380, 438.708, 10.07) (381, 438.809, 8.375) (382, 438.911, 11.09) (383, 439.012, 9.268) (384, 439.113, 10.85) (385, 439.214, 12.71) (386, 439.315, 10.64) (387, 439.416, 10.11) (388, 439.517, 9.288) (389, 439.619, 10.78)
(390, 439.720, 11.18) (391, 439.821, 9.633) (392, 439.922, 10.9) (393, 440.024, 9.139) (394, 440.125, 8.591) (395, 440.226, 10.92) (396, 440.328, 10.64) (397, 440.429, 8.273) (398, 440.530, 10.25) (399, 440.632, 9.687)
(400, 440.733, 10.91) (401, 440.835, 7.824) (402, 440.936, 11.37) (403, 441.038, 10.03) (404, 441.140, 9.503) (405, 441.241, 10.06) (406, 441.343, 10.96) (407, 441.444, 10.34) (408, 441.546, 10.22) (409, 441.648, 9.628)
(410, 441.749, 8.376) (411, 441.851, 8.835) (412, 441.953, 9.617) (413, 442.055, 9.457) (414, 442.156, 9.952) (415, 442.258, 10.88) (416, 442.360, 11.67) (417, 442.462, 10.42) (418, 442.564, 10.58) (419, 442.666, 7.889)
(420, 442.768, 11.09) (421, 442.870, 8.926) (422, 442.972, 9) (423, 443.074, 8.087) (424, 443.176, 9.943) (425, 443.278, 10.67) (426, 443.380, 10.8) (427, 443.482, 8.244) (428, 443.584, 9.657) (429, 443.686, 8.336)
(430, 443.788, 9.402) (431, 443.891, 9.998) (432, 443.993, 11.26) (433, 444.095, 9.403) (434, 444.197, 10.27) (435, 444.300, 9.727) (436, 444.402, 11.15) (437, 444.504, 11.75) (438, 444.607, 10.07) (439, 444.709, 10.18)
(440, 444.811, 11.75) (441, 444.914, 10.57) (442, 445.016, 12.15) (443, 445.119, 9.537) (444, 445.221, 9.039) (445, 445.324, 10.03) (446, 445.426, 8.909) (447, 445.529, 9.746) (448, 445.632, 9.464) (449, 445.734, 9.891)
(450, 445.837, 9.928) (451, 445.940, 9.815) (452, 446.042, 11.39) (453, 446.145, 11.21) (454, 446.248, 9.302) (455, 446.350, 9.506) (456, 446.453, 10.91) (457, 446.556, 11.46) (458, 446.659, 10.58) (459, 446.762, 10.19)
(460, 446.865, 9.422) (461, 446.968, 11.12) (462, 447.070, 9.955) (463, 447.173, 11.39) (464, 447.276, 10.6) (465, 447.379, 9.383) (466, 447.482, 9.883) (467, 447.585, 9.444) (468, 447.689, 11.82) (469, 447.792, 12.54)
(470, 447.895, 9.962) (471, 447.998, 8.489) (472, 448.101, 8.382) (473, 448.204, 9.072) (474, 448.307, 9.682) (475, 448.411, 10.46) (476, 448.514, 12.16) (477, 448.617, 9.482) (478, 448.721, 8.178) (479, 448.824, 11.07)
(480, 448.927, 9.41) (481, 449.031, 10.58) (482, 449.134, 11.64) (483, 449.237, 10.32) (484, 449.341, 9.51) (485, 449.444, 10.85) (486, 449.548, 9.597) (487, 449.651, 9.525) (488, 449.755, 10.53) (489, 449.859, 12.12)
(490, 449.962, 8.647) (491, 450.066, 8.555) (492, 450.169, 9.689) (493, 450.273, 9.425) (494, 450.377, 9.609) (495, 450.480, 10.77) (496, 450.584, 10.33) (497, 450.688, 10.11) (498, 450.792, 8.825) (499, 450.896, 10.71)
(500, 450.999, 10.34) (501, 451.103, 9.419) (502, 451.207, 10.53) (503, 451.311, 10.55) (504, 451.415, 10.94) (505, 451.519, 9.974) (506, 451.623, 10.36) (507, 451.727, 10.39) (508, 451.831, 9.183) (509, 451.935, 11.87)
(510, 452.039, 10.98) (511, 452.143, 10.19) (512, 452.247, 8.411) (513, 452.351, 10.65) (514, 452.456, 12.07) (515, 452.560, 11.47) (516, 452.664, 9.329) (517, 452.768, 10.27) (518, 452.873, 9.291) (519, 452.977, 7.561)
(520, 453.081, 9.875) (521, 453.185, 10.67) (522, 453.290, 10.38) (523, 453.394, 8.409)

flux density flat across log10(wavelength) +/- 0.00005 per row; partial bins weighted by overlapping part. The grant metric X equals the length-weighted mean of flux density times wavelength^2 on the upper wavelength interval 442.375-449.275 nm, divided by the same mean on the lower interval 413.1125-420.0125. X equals 1.1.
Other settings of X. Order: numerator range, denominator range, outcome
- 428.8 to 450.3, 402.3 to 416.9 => 1.12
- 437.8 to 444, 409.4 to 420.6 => 1.14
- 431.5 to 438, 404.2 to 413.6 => 1.11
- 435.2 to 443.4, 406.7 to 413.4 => 1.18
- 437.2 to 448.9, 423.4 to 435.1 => 1.10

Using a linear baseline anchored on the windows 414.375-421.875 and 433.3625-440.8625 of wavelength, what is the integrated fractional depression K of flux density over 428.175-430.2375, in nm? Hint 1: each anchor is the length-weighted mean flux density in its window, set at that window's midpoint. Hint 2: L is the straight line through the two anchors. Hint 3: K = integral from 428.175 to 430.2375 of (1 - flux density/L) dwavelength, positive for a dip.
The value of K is 0.20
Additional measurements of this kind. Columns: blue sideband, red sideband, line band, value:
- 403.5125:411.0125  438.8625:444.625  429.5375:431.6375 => 0.16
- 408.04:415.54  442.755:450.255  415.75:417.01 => -0.10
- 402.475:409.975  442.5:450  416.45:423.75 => 0.28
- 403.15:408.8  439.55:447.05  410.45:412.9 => 0.35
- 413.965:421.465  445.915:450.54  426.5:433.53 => 0.43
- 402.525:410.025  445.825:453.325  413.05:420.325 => 0.14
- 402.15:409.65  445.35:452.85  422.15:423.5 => 0.18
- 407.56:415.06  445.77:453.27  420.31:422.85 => -0.09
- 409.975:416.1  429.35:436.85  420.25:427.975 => -0.42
